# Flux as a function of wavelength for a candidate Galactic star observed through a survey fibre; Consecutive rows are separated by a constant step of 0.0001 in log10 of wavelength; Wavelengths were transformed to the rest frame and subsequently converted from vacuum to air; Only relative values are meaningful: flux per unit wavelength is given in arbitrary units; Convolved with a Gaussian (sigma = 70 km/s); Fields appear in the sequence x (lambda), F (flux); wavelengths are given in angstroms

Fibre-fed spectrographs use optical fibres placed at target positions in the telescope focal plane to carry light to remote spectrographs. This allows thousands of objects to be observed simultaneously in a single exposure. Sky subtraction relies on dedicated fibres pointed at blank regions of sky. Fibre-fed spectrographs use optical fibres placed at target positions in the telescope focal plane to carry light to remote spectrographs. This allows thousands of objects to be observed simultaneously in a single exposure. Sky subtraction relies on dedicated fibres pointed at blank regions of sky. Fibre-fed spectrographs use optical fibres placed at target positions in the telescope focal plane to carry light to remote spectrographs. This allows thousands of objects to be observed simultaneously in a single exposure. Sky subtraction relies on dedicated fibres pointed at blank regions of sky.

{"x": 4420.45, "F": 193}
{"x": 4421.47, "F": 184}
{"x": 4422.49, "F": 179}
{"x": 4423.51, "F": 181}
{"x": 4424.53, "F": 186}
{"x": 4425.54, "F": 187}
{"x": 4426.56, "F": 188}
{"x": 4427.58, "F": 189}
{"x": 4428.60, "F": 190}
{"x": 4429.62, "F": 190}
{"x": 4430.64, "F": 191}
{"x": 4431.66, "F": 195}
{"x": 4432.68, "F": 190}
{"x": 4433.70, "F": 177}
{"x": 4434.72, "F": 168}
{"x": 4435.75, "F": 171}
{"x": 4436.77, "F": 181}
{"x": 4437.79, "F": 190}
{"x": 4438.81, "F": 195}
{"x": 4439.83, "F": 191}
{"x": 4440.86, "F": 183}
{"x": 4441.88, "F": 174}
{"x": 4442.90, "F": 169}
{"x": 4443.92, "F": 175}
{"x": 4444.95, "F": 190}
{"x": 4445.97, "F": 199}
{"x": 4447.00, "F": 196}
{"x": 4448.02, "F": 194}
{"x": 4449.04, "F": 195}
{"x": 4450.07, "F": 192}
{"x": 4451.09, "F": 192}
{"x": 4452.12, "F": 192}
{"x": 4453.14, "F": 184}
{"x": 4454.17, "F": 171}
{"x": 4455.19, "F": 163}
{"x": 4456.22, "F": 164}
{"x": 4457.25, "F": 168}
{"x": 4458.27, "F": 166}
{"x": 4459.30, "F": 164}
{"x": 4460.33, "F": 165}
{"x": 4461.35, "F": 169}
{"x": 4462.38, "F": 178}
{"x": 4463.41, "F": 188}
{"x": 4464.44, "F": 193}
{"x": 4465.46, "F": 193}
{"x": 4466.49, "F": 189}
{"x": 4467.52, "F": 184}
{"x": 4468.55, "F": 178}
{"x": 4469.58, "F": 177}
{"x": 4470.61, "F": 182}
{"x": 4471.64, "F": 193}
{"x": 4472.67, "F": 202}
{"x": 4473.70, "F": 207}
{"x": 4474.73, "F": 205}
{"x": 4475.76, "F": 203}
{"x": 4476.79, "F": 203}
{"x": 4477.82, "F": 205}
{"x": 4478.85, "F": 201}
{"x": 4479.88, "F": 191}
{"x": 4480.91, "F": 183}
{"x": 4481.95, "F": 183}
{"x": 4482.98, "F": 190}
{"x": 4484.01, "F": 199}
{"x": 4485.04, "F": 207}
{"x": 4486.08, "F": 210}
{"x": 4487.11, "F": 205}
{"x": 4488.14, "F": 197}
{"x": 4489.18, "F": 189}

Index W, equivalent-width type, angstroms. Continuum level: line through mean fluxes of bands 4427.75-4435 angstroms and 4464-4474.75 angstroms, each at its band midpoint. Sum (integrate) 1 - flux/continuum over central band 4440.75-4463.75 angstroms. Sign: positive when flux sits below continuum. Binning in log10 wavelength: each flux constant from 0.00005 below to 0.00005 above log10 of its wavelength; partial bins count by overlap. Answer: 1.1 angstroms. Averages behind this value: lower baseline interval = 187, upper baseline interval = 191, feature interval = 180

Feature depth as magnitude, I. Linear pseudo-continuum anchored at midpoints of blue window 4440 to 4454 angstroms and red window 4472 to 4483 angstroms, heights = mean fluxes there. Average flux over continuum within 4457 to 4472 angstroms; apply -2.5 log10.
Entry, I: 0.08 mag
